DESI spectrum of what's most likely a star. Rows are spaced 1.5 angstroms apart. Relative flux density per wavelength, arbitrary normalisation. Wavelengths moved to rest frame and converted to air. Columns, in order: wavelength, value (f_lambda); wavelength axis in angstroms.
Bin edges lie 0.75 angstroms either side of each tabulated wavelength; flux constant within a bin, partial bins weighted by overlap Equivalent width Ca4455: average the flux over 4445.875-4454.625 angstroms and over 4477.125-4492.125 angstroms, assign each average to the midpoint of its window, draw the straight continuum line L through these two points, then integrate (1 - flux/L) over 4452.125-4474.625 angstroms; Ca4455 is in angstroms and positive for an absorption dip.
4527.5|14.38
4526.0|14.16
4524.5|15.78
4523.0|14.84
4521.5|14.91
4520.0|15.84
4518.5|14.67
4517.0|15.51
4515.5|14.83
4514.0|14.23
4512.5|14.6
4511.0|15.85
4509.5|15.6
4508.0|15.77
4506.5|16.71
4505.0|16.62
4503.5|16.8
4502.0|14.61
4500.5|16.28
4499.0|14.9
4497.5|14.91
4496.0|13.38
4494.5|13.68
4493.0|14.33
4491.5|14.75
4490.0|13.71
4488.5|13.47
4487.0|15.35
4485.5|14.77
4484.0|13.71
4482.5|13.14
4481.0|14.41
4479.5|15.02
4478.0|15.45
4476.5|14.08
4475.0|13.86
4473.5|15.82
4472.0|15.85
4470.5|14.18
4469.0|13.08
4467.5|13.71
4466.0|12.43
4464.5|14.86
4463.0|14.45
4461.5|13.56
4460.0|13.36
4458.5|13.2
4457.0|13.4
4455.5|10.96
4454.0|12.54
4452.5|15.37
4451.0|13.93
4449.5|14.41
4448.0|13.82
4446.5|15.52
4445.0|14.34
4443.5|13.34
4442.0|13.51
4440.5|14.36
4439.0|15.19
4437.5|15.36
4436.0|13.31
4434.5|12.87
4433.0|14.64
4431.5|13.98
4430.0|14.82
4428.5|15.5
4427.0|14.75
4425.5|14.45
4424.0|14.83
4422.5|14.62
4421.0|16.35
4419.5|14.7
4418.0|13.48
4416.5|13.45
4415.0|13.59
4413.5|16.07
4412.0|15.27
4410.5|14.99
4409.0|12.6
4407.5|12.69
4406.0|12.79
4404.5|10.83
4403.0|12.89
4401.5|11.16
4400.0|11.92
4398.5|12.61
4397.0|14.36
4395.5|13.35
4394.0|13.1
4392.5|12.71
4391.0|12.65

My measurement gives 0.9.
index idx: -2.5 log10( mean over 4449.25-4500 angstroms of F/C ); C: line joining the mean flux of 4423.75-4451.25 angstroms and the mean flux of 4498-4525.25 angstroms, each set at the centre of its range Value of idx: 0.063 mag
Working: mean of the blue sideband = 14.4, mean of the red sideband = 15.5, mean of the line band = 14.1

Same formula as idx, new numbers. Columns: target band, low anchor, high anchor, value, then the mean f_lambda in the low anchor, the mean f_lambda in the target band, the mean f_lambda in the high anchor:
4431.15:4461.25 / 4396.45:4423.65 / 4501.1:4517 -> 0.03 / 13.6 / 13.9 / 15.6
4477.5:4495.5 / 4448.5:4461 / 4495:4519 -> 0.02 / 13.4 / 14.3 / 15.3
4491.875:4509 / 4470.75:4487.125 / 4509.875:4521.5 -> -0.03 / 14.6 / 15.3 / 15.1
